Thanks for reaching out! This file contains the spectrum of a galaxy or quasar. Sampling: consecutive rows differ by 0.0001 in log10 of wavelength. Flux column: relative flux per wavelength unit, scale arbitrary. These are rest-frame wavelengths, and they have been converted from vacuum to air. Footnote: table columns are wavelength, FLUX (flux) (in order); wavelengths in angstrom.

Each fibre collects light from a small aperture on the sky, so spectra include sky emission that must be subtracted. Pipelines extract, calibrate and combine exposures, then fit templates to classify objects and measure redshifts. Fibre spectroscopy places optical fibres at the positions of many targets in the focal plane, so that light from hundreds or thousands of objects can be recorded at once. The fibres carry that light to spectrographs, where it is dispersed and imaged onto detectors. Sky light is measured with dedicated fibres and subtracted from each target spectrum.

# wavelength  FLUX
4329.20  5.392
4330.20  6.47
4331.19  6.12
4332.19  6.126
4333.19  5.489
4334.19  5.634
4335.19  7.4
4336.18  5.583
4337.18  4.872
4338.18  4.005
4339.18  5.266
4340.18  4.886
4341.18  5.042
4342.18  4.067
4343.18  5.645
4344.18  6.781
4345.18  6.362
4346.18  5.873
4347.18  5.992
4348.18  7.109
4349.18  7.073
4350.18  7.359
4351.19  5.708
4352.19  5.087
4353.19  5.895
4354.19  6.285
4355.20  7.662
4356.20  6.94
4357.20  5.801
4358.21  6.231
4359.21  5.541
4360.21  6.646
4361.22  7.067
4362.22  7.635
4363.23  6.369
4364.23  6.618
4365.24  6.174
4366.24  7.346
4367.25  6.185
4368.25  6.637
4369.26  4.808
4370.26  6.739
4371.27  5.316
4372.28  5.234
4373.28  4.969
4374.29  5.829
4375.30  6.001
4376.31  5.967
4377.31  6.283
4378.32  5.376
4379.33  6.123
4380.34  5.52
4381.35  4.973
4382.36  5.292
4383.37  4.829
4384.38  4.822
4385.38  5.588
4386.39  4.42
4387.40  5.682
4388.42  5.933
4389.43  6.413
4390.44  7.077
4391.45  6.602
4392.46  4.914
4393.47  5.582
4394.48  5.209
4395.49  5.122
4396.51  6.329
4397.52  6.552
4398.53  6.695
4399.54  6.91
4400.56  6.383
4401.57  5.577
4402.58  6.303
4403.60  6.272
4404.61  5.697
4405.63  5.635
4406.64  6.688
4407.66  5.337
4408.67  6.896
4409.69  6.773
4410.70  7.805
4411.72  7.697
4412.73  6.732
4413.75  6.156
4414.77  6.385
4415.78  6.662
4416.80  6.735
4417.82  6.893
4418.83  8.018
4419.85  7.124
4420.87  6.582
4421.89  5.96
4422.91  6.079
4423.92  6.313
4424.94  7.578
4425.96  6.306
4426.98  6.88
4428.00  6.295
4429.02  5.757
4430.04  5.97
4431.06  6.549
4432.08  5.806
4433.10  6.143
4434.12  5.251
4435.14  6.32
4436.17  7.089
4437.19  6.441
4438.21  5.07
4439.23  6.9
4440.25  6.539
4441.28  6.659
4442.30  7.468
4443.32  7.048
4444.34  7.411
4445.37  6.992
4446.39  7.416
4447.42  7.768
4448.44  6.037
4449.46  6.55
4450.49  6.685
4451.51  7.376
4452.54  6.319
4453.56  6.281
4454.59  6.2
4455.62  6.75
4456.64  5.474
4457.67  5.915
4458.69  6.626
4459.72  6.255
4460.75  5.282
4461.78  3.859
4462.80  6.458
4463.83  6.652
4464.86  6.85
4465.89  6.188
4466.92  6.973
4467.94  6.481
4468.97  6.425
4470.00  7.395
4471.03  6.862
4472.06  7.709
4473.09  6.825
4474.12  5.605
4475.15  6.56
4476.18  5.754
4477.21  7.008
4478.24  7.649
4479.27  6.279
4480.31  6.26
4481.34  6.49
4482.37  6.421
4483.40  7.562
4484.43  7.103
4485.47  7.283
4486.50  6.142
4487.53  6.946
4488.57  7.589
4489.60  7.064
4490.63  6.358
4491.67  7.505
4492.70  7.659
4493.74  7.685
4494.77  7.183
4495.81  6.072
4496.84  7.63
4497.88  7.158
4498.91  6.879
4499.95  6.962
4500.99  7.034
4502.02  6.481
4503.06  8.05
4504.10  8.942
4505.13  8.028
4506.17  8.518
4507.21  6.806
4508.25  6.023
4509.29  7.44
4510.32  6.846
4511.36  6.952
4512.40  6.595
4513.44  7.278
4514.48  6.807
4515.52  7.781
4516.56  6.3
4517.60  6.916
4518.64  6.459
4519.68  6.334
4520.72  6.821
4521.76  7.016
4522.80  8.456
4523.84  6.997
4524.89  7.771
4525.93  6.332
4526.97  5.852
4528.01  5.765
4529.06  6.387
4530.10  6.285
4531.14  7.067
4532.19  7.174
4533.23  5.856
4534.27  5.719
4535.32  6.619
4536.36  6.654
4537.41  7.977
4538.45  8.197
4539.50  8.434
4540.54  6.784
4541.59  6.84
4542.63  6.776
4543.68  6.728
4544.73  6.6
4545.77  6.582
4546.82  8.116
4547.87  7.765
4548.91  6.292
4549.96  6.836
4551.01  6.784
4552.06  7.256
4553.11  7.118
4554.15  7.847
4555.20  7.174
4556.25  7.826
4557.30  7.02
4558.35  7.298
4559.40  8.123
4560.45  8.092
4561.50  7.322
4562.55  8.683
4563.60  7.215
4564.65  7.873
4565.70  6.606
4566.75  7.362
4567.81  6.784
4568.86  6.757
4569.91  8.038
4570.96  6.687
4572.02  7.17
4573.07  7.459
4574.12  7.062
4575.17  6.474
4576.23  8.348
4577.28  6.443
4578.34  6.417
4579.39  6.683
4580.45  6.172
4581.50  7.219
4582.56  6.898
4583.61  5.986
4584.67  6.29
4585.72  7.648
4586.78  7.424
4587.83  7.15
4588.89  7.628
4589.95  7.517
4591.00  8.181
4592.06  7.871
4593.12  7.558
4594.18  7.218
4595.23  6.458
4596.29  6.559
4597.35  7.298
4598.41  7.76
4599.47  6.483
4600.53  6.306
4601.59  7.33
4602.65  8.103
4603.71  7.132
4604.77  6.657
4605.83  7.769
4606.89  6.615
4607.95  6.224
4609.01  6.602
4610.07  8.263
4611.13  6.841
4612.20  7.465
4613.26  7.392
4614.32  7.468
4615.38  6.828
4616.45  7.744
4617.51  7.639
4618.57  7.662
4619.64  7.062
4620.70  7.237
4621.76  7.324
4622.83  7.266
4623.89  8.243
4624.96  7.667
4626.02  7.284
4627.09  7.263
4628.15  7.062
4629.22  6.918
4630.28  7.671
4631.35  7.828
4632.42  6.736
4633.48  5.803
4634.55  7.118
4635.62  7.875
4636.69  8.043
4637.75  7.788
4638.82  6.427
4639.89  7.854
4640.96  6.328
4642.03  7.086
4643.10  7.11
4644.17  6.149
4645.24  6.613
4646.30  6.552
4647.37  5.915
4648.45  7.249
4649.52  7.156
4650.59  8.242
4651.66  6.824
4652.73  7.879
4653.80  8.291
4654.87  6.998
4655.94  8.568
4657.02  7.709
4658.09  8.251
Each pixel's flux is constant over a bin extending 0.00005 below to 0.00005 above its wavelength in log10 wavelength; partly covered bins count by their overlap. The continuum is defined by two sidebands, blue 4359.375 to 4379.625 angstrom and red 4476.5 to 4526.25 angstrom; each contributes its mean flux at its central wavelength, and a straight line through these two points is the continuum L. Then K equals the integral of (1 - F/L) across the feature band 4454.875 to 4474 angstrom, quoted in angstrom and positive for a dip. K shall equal 1.3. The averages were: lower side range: 6.16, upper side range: 7.08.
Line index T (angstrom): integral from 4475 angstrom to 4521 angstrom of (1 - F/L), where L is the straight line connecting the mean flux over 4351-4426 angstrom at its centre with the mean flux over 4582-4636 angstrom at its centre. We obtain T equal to -2.2 angstrom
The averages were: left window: 6.18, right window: 7.22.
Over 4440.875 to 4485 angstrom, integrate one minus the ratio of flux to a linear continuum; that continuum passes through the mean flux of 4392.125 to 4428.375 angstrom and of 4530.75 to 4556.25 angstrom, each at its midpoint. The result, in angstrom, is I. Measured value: 0.5 angstrom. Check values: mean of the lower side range 6.43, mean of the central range 6.6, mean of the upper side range 7.07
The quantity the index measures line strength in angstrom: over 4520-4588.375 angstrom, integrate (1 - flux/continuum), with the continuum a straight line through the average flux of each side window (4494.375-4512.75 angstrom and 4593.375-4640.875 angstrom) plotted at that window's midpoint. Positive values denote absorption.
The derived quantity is 1.4 angstrom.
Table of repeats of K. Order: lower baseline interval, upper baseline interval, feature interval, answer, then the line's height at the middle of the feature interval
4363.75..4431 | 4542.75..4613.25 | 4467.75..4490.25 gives -0.62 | 6.61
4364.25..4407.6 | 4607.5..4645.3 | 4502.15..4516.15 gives -1.70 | 6.56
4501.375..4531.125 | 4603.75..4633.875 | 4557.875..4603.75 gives -0.34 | 7.15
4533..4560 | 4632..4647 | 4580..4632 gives -1.53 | 7.02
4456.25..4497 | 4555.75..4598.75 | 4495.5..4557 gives -0.92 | 6.93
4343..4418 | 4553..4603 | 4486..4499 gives -0.60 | 6.76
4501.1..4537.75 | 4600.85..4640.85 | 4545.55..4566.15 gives -0.98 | 7.07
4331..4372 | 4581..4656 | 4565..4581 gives 0.10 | 7.02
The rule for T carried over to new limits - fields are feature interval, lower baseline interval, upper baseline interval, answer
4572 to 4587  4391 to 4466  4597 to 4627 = 0.5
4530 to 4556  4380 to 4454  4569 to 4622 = -0.5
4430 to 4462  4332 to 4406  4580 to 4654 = -0.5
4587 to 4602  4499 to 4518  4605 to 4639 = 0.1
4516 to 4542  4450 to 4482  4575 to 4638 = -0.2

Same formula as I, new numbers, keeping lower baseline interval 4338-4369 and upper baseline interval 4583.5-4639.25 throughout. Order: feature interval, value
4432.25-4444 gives 0.2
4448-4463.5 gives 1.1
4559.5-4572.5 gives -0.6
